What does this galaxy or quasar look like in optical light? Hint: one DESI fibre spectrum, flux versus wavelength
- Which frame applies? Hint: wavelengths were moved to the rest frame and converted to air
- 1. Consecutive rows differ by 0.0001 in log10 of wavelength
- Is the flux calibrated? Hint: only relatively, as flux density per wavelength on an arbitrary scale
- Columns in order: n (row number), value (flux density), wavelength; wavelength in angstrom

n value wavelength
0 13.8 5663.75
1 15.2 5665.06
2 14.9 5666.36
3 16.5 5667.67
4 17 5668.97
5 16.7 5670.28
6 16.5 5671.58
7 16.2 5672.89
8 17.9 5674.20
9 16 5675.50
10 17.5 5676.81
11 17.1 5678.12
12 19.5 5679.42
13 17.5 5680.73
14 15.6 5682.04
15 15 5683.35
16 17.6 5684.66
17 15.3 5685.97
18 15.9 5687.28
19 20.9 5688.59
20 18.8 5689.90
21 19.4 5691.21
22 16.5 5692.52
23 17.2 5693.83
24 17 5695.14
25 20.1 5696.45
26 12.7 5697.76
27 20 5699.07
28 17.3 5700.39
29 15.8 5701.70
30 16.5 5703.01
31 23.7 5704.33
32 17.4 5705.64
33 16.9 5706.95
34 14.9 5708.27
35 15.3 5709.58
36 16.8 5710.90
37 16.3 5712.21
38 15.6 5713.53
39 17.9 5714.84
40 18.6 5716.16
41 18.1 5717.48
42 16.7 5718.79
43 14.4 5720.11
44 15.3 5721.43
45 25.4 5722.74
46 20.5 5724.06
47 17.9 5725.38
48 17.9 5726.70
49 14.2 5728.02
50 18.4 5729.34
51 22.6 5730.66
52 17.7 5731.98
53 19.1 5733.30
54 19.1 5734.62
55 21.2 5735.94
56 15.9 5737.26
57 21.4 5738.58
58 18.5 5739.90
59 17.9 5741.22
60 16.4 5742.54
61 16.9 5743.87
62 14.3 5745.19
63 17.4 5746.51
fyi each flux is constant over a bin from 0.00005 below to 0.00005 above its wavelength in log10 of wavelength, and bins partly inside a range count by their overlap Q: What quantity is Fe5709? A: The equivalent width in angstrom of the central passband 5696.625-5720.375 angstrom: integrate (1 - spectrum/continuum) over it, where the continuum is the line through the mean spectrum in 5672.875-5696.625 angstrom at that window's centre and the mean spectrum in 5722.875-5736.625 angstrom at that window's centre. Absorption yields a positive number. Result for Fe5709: 1.6 angstrom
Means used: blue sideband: 17.4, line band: 17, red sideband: 19.1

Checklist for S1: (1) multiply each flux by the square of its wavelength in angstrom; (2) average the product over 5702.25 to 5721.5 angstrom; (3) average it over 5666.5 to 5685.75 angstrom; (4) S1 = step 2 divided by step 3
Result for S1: 1.0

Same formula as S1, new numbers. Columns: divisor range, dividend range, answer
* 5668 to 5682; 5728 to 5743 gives 1.12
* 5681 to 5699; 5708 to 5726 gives 1.03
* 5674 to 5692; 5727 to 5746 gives 1.06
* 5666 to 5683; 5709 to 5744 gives 1.09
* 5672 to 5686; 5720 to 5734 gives 1.12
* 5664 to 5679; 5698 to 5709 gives 1.08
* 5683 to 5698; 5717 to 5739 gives 1.08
